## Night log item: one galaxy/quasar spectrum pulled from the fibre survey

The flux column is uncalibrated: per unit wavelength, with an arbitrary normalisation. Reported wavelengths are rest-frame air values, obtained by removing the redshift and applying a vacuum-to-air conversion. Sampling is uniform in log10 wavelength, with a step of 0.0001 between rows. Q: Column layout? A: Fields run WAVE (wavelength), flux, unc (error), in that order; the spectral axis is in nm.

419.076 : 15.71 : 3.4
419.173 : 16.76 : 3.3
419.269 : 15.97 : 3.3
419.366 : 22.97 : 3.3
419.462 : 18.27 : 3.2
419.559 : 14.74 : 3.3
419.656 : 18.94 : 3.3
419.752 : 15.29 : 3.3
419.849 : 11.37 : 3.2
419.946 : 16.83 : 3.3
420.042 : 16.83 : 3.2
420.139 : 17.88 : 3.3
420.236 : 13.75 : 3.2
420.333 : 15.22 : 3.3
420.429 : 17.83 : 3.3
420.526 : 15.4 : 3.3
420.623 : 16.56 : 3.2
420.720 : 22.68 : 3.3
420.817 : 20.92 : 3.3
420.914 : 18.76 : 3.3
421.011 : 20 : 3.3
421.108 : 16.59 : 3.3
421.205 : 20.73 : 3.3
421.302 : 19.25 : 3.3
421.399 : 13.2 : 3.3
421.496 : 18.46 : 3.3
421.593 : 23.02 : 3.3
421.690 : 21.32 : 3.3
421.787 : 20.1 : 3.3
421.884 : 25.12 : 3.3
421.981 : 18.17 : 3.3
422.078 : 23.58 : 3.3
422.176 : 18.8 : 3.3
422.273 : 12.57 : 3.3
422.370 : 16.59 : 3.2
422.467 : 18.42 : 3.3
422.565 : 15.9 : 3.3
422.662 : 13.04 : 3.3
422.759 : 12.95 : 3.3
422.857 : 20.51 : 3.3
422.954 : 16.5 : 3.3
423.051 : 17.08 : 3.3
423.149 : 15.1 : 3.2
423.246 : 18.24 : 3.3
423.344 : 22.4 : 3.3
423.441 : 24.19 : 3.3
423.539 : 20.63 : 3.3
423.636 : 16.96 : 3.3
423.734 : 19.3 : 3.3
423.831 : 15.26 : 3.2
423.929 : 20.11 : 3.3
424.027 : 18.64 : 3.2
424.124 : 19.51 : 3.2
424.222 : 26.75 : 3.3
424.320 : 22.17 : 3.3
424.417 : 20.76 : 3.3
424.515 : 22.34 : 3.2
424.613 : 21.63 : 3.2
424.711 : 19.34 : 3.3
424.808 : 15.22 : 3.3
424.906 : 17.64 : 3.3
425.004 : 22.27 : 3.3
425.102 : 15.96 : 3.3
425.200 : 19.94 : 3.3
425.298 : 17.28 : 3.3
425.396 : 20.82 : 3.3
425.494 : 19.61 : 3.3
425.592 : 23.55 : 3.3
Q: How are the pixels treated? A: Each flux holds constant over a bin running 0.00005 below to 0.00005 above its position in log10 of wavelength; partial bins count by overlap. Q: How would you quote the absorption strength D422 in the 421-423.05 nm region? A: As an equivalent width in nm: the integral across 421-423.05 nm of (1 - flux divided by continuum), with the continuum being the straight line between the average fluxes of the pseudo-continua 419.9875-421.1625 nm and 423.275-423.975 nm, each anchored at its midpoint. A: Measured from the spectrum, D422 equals 0.04 nm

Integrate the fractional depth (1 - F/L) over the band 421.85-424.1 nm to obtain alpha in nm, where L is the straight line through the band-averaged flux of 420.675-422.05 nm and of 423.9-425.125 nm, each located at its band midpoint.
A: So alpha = 0.21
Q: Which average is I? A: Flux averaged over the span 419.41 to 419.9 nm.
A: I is 15.8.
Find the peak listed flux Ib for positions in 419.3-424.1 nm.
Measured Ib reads 25.12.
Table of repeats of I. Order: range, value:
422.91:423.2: 16.3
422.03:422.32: 18.3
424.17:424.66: 22.7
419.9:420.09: 16.9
